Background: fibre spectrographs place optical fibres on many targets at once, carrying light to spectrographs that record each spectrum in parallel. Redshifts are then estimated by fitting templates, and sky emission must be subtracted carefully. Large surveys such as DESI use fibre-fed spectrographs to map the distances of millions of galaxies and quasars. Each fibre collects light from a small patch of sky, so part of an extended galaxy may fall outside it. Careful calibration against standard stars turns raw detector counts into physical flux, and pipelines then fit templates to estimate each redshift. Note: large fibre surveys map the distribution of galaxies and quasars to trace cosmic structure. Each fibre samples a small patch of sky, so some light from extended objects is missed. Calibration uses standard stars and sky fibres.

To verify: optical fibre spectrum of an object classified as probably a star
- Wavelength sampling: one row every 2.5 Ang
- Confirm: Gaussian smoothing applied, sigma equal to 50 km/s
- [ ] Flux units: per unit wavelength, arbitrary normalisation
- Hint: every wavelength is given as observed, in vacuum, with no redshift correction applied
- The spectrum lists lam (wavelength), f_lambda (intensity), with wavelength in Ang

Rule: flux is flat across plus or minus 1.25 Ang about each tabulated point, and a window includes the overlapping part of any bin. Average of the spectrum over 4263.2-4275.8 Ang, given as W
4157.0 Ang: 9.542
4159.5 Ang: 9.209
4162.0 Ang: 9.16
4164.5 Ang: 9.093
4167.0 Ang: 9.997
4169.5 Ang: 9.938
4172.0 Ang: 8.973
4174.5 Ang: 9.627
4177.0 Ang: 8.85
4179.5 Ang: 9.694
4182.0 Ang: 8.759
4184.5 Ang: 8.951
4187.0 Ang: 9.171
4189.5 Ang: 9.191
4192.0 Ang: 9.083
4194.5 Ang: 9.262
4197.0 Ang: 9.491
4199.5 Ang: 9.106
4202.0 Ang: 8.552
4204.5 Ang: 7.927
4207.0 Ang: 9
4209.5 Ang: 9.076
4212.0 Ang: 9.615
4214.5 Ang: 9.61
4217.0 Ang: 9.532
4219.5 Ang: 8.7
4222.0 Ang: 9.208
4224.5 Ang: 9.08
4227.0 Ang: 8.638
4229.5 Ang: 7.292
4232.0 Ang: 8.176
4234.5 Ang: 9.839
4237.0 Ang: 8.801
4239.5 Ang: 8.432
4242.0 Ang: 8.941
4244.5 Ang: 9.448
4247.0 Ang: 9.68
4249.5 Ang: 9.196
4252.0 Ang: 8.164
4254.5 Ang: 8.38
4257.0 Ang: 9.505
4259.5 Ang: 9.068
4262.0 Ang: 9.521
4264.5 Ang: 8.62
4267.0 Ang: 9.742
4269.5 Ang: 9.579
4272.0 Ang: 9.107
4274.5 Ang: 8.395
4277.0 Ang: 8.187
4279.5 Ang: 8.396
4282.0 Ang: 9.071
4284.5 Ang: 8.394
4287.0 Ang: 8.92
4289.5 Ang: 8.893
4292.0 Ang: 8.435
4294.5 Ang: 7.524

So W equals 9.09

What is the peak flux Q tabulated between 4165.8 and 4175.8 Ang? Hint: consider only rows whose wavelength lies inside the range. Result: 9.997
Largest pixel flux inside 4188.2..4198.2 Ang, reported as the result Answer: 9.491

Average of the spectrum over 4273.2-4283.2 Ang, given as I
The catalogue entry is 8.51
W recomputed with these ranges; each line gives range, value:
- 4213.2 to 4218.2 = 9.57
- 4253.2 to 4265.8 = 9.02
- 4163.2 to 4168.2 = 9.54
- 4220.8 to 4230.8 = 8.55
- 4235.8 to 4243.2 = 8.72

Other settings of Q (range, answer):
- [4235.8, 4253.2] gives 9.68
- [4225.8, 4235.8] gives 9.839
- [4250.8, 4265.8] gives 9.521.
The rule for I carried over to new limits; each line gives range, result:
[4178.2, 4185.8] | 9.13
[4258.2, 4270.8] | 9.31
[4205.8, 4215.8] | 9.33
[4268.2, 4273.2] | 9.35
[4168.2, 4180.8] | 9.42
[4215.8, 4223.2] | 9.14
